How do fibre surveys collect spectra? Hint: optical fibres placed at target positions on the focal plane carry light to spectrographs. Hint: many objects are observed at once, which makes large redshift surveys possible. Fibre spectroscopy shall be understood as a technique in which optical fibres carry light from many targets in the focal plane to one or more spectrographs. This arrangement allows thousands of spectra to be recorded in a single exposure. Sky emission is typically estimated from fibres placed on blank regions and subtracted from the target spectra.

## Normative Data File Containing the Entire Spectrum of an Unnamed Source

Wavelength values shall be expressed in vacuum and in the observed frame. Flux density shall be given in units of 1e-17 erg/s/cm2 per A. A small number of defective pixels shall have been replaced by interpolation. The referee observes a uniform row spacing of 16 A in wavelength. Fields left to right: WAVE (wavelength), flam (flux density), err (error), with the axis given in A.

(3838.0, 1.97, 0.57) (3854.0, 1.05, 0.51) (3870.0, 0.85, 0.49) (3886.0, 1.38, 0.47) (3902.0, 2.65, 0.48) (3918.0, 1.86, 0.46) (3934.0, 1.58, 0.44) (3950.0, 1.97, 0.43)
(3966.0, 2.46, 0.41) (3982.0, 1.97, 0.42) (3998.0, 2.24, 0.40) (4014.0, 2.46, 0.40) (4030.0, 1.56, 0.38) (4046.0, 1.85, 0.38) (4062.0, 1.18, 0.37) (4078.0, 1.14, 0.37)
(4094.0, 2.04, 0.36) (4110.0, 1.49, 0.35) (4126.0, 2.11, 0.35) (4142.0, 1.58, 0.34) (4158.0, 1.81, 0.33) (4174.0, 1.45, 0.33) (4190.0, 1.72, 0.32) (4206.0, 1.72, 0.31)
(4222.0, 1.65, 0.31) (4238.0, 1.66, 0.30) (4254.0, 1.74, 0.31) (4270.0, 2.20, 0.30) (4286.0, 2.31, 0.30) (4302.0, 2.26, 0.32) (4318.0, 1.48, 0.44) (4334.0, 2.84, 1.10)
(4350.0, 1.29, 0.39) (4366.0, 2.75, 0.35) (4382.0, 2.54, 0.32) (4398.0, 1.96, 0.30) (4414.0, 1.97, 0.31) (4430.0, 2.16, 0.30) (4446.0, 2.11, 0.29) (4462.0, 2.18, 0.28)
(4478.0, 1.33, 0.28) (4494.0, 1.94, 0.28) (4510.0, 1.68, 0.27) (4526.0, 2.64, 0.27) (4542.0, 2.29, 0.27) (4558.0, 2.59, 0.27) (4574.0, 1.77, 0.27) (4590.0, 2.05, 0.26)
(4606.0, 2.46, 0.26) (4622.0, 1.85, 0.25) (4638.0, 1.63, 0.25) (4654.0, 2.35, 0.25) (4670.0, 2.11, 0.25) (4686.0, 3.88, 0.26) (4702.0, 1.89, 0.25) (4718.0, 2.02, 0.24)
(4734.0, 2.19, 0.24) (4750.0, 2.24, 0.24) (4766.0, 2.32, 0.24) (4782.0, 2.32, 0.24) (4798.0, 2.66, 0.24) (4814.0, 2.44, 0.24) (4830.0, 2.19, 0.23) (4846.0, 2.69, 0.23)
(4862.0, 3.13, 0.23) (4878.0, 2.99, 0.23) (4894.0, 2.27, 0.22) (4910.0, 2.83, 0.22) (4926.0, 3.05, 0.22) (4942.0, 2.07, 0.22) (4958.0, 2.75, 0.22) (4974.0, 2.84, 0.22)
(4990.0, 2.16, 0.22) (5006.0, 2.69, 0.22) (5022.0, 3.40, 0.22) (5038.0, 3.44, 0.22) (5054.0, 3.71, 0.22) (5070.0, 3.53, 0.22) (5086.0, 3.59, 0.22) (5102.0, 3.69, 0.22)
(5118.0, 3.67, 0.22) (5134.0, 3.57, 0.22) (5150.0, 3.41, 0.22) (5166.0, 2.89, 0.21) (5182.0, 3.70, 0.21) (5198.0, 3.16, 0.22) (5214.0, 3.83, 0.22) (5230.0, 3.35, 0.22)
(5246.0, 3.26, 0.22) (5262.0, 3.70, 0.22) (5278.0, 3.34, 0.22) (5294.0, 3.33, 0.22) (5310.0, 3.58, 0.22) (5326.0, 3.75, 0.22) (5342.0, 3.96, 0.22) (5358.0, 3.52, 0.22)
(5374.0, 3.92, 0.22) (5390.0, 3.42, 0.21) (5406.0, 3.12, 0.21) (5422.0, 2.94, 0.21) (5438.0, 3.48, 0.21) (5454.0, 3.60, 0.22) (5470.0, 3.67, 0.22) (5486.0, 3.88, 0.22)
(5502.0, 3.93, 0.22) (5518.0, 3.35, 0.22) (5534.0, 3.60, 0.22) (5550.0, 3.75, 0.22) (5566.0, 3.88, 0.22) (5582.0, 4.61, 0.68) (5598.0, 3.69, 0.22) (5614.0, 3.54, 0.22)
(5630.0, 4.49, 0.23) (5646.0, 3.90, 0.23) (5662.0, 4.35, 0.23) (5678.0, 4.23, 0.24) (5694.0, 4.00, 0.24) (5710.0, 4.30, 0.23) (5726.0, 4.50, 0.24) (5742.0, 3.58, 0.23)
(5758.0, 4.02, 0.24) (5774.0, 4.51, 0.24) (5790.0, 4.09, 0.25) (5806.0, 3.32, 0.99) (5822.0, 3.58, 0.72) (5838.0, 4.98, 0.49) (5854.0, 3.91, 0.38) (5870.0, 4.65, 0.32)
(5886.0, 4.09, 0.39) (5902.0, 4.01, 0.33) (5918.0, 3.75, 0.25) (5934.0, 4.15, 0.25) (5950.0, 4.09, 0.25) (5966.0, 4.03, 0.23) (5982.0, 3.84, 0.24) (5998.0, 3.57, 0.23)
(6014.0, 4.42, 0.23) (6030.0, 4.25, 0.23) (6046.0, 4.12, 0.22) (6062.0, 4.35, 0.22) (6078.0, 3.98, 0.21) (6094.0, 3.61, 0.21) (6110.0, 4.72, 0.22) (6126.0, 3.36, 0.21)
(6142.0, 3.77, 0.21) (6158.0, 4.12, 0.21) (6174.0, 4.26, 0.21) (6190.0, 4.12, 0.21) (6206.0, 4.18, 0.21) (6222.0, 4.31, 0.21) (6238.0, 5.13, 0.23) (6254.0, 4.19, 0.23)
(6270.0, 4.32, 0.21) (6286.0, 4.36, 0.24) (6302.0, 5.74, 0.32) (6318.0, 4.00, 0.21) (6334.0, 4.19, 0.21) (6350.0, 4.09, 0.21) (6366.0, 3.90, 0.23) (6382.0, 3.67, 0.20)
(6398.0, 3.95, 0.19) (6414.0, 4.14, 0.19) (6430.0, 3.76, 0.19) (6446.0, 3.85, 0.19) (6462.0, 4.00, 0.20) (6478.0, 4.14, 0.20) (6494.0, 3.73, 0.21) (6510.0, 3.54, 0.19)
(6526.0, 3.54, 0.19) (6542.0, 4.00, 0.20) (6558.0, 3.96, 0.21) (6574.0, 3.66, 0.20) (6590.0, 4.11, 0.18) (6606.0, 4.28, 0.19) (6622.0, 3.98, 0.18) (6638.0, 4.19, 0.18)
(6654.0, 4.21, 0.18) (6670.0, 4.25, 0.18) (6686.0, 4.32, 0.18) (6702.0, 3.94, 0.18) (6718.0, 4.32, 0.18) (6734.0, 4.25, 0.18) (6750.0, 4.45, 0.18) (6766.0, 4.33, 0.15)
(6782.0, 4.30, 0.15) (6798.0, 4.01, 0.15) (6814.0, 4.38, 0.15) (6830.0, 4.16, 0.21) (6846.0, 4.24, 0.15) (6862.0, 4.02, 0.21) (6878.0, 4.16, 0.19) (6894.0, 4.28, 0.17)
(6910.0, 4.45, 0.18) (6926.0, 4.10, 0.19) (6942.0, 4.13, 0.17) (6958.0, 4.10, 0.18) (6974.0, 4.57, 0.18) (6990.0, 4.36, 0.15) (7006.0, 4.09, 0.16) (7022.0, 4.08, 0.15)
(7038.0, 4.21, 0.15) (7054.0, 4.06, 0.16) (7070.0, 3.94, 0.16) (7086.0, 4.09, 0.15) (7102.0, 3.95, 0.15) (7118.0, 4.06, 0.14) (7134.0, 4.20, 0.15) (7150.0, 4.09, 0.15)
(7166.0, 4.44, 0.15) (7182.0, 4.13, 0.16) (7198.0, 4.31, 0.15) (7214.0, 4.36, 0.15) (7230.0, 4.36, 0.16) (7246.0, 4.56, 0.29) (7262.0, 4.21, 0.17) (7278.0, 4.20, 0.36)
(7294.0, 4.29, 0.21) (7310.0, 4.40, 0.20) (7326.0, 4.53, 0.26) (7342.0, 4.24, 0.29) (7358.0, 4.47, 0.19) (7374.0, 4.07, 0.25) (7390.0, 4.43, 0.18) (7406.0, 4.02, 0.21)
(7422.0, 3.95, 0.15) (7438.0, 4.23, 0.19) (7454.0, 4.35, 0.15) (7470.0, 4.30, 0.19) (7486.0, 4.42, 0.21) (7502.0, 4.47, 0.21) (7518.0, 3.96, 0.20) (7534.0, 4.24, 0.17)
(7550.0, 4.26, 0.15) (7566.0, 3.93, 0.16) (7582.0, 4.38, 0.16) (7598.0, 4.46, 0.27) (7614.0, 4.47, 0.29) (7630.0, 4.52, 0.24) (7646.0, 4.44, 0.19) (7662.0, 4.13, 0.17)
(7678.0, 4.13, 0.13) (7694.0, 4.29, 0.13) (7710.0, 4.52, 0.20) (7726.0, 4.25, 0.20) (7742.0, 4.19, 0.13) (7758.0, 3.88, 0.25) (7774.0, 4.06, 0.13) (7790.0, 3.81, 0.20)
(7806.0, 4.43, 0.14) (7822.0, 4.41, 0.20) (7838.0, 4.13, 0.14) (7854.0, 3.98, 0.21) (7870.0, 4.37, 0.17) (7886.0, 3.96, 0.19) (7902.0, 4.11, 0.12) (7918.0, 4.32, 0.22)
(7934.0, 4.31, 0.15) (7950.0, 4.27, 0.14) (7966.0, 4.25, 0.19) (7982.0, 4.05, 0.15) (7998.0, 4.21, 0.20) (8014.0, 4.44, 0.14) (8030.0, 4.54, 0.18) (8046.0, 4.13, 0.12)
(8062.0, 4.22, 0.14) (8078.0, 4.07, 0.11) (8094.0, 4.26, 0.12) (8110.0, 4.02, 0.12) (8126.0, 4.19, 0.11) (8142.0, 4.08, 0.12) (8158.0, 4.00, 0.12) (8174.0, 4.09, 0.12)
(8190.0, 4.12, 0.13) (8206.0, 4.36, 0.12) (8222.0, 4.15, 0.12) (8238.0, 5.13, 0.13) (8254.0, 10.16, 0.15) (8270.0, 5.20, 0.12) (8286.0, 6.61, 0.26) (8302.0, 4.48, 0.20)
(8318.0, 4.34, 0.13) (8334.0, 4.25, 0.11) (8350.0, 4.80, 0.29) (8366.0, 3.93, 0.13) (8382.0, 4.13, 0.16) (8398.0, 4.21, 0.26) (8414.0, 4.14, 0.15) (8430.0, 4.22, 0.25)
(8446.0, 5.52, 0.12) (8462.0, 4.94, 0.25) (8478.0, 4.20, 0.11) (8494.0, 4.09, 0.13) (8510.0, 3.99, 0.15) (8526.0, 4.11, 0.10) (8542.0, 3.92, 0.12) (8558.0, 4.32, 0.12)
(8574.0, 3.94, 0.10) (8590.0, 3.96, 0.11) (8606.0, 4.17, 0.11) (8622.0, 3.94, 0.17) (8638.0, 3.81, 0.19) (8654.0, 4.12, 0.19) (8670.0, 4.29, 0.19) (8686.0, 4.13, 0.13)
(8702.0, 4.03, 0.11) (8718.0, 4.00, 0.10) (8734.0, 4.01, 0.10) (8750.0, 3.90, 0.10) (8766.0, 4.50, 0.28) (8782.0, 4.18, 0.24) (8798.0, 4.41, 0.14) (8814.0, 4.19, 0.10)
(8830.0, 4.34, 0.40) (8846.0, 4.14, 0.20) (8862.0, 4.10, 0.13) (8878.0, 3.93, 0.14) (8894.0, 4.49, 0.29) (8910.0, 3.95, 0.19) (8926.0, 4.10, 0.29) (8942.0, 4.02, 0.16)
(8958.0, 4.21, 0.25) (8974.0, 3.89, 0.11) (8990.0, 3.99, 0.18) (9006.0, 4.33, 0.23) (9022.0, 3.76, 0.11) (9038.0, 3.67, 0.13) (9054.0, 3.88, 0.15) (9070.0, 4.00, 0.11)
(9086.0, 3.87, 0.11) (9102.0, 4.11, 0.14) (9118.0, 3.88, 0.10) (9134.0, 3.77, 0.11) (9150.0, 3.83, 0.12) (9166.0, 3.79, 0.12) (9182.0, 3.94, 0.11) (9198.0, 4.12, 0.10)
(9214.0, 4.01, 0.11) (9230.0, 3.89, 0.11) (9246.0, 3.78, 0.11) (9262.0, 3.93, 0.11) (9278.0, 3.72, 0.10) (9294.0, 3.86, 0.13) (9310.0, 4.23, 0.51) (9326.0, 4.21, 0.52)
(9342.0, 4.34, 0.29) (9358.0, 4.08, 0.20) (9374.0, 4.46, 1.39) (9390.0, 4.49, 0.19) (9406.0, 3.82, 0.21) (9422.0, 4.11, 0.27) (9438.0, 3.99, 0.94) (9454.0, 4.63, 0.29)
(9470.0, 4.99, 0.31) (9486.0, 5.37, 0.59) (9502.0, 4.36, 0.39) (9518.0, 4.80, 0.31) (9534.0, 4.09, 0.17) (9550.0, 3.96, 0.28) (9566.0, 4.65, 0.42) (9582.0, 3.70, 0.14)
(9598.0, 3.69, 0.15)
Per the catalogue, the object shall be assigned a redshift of 0.26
